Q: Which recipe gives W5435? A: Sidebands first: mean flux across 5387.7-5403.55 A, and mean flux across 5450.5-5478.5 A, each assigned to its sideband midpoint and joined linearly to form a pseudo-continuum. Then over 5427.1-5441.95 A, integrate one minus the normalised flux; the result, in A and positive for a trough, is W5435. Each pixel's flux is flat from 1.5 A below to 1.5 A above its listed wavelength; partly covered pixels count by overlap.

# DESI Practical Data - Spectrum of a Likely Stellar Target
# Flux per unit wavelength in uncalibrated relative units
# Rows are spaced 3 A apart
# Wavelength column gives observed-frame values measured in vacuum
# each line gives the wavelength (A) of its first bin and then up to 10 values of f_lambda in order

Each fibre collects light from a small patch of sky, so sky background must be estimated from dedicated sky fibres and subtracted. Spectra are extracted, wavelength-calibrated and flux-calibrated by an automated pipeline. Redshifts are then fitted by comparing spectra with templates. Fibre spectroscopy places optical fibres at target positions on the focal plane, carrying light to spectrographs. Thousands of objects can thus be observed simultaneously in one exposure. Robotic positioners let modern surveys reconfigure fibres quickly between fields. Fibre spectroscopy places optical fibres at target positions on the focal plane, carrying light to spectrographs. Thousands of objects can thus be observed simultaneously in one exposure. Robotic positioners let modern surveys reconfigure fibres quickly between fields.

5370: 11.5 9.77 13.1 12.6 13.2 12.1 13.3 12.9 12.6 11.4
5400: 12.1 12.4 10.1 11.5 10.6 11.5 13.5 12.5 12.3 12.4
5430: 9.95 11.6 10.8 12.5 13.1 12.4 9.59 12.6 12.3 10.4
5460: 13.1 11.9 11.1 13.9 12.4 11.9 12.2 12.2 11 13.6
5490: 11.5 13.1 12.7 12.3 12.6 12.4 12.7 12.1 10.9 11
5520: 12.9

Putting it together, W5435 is 0.9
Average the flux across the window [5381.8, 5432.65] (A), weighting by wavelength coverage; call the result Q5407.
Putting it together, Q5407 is 12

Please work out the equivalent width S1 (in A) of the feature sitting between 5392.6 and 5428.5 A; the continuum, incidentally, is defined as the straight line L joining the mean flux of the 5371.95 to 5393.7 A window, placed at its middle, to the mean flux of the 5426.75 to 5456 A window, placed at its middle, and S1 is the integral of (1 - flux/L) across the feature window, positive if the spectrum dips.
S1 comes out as 0.6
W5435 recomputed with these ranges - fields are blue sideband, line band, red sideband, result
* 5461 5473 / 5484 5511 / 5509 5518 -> -1.7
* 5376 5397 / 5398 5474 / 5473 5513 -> 4.0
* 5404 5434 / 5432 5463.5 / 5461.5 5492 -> 0.1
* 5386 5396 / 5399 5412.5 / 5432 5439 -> 1.1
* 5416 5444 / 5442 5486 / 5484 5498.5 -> 1.2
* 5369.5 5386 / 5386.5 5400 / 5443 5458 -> -0.6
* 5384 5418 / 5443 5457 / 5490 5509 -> 0.7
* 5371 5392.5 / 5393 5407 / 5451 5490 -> 0.7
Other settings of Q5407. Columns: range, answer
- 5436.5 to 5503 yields 12.2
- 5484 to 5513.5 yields 12.4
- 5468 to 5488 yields 12.4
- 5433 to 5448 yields 11.9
